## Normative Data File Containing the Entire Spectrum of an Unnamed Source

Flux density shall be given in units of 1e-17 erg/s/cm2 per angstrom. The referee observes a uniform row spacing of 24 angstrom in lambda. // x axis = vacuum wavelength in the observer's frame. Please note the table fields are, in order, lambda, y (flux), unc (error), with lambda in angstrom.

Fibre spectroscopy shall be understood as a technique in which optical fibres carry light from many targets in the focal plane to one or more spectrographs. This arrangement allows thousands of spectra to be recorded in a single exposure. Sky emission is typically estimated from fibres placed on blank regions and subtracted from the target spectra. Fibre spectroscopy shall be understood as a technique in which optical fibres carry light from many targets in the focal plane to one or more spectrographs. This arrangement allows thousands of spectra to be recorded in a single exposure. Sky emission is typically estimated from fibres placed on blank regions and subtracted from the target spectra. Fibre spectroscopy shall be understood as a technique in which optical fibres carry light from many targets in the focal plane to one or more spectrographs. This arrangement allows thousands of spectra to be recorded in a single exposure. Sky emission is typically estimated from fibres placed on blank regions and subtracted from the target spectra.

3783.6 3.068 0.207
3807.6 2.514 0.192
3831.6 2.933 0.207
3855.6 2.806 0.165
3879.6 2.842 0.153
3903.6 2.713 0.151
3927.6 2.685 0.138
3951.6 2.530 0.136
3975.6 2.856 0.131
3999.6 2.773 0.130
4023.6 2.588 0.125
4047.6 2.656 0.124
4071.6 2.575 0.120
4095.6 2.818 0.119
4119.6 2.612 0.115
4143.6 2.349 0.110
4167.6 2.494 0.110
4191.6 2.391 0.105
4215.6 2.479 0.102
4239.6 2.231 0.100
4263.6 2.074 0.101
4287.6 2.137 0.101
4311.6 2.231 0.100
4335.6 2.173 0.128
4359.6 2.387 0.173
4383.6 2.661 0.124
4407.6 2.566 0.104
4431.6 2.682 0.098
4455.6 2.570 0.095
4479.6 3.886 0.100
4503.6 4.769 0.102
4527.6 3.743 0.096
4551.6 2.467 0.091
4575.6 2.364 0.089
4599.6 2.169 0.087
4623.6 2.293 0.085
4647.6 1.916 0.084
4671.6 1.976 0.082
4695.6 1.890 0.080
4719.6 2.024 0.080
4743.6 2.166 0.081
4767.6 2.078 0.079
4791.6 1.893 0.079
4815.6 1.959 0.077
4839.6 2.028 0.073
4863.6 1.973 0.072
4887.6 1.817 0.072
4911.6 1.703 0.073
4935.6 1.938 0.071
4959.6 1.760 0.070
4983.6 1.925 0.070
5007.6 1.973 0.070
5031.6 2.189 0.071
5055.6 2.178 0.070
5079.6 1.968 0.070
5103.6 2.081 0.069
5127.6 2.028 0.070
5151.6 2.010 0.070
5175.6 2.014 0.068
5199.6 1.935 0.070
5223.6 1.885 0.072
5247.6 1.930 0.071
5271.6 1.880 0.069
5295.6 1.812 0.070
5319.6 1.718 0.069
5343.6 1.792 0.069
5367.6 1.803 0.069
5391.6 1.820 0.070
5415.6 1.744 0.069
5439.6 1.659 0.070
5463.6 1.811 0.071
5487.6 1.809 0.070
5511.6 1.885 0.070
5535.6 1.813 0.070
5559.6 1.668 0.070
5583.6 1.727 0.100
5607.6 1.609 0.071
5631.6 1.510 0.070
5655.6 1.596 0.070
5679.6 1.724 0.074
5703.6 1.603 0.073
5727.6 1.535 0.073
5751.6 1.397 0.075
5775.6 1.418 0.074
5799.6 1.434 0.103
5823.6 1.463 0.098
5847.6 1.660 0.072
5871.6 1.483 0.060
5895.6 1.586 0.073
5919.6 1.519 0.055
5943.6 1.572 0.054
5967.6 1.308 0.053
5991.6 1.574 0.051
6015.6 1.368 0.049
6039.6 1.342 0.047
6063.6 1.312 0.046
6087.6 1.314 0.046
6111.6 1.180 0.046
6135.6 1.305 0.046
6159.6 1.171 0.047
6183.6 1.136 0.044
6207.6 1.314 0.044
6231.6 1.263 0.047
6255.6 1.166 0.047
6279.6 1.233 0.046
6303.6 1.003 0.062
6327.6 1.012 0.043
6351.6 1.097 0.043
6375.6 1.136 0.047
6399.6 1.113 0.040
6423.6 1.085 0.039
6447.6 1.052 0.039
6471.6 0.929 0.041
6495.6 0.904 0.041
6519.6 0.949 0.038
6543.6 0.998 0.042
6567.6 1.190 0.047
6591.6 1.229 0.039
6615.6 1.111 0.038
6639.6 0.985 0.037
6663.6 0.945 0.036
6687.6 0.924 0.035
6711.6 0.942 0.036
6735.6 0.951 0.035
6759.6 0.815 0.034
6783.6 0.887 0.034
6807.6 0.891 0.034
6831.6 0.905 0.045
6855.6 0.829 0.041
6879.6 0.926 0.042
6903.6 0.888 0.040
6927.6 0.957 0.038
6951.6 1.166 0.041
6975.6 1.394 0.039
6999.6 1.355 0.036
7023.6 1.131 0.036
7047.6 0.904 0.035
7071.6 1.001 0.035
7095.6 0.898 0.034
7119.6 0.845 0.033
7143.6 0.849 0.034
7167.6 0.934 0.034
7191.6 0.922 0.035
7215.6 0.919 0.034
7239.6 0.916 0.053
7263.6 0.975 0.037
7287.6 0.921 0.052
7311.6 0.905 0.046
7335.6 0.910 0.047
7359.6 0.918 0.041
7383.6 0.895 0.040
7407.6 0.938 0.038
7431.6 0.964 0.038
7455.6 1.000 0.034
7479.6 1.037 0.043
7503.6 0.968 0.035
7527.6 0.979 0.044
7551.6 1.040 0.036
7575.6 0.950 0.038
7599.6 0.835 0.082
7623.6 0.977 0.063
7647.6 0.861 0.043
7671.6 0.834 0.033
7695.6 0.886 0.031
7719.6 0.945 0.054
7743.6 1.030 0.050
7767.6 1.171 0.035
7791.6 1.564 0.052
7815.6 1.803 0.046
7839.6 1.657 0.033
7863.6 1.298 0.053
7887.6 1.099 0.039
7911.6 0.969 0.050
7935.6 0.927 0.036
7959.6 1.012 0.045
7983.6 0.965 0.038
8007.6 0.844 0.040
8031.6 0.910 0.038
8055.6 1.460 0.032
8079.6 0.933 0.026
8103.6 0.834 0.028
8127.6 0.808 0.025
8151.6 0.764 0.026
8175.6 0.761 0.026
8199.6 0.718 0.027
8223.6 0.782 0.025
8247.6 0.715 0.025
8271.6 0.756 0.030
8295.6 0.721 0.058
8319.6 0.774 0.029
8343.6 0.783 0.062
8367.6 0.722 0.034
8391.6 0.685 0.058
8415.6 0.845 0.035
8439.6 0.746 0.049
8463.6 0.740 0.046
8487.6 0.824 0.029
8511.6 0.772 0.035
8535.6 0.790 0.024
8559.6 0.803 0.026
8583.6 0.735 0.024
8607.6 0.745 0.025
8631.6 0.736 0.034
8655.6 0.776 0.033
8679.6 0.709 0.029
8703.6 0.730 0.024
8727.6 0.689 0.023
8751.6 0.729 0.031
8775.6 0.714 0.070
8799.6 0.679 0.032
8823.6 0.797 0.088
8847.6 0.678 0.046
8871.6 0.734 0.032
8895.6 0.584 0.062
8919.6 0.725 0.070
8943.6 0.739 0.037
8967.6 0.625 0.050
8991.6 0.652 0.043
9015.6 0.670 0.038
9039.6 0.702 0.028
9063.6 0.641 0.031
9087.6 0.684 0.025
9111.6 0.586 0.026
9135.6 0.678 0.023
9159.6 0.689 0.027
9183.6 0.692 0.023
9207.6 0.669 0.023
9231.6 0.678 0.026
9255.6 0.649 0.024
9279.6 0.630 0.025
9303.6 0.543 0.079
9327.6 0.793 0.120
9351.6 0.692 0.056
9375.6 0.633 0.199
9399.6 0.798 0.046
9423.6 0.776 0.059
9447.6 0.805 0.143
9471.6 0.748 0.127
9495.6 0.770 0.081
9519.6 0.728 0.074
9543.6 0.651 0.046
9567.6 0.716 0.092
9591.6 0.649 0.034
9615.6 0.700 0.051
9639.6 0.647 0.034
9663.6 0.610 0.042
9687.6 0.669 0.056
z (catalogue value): 0.61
